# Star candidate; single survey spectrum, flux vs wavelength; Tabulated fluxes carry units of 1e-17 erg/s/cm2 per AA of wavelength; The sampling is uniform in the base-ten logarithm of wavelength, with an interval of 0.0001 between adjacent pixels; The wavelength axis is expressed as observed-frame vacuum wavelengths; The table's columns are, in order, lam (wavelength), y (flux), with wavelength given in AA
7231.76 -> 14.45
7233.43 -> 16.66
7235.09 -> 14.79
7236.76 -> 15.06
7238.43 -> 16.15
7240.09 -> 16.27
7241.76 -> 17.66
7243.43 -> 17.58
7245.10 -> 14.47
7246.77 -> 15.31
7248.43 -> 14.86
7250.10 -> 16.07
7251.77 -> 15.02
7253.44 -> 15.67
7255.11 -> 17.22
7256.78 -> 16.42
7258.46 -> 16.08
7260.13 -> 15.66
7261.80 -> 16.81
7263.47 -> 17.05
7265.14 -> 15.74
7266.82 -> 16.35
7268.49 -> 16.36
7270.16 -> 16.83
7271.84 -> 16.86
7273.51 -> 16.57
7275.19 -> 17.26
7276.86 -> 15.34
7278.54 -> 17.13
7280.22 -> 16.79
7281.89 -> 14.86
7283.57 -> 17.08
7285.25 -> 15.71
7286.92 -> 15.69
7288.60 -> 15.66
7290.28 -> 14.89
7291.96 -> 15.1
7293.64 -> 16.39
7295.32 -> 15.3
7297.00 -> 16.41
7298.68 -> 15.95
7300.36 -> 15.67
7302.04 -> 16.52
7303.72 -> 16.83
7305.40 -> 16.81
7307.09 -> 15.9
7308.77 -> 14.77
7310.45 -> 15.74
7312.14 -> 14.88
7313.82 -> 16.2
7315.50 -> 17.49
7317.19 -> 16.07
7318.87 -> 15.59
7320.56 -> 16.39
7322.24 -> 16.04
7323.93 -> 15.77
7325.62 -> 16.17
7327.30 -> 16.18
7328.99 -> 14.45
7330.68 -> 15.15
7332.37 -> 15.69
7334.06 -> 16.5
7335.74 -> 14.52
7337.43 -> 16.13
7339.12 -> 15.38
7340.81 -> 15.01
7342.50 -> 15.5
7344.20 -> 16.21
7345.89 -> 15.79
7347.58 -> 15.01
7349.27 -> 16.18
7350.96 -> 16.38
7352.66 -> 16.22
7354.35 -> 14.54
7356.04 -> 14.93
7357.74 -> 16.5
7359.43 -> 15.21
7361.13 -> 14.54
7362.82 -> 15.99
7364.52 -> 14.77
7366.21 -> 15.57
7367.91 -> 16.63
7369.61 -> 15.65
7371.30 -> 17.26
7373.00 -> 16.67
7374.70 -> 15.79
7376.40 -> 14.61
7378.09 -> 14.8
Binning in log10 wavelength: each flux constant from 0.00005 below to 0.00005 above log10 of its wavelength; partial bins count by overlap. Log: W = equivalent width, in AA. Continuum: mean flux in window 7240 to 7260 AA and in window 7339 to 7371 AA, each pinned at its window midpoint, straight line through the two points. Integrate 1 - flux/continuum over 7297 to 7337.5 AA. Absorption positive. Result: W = -0.4 AA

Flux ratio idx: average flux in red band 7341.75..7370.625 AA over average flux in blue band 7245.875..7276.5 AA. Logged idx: 0.96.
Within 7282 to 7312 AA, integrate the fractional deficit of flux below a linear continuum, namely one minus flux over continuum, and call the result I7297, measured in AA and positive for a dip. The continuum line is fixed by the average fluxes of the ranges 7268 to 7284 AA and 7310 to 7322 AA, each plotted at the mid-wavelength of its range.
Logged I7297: 0.8 AA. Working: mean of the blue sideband 16.5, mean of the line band 15.9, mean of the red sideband 16.1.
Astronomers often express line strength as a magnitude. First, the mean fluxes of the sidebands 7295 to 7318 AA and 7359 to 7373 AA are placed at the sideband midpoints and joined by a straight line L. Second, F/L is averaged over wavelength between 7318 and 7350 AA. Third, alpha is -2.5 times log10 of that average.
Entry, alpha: 0.018 mag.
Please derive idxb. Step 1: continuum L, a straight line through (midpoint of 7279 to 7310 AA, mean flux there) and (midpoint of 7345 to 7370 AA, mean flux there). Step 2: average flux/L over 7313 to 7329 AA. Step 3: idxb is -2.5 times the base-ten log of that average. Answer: -0.02 mag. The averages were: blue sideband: 15.9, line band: 16.1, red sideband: 15.6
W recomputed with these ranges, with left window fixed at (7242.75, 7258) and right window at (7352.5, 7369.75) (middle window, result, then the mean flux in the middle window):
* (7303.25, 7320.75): -0.45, 16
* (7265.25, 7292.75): -0.71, 16.1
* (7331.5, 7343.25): 0.01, 15.5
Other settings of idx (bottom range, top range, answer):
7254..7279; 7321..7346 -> 0.95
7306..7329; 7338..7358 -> 0.98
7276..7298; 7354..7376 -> 0.99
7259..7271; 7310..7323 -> 0.98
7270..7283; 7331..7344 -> 0.95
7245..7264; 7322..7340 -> 0.98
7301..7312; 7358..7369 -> 0.97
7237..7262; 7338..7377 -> 0.98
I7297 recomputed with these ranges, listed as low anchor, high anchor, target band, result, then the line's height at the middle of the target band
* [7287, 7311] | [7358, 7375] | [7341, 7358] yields 0.2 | 15.8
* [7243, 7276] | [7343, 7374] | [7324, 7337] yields 0.3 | 15.9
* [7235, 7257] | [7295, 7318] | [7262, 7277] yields -0.5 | 16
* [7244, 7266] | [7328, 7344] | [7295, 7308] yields -0.5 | 15.6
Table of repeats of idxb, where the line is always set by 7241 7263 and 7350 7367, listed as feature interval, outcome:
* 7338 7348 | 0.003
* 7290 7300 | 0.008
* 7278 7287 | -0.022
